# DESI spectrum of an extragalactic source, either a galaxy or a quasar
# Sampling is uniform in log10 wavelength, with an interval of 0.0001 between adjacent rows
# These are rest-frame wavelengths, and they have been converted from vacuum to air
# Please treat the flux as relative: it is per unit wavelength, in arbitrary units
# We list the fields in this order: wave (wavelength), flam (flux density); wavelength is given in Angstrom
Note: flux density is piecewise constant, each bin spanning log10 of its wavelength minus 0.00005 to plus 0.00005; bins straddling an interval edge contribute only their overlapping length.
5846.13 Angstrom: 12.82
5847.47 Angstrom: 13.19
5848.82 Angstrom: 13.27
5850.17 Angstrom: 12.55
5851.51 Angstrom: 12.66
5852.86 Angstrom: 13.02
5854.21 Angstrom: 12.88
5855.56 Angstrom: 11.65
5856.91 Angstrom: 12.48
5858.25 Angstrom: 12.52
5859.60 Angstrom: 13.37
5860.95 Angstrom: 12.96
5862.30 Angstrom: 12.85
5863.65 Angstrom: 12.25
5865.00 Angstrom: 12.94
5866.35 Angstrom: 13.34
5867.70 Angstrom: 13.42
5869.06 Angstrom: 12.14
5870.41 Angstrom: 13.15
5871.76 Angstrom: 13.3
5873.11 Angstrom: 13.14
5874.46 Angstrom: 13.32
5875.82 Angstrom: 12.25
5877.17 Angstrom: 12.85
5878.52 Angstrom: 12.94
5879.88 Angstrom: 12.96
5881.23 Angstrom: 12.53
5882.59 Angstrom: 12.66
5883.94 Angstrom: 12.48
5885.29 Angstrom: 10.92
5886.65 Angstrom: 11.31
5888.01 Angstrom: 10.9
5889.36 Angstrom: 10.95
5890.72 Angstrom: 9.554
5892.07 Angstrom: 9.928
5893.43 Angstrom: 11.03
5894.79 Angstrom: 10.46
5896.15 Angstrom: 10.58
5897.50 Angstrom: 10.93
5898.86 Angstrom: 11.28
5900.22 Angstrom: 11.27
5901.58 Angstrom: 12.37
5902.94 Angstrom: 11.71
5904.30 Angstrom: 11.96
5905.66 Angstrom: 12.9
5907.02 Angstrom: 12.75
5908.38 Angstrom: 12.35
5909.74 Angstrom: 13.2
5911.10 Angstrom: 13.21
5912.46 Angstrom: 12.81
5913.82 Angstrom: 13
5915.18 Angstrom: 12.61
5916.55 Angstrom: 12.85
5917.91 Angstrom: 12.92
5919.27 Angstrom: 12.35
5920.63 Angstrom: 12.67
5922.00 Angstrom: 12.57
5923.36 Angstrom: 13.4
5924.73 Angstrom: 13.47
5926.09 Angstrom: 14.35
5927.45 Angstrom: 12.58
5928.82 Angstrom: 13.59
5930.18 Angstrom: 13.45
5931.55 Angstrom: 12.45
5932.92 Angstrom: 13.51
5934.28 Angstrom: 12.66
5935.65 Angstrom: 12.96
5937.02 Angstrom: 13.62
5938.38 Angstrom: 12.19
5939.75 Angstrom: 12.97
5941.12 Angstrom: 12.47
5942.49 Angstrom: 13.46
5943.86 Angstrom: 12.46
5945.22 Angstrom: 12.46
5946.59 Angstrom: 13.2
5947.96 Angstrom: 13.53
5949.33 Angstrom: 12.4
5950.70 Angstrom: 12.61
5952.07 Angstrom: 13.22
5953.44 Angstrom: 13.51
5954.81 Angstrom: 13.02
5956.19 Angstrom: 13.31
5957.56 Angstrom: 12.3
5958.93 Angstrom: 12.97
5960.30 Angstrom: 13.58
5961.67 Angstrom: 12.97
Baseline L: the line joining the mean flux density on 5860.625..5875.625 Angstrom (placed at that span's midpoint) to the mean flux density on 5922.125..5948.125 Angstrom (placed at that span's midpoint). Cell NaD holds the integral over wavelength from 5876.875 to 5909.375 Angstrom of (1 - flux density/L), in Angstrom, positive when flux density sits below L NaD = 3.38 Angstrom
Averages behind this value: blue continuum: 13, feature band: 11.6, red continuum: 13.1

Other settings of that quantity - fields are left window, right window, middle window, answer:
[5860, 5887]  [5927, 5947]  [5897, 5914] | 0.7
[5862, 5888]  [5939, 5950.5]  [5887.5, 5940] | 1.8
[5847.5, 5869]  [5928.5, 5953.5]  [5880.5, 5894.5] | 1.8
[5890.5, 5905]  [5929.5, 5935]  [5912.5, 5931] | -0.9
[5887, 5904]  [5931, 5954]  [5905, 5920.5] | -1.5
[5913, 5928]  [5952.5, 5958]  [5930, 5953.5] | 0.2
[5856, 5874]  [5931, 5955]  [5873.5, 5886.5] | 0.4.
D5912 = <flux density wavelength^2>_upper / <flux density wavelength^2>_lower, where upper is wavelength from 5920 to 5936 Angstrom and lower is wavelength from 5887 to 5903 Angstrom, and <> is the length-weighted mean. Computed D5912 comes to 1.2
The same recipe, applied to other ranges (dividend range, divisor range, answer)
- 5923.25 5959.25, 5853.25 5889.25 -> 1.06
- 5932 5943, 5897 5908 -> 1.10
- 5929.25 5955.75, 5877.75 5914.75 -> 1.11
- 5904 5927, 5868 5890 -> 1.06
